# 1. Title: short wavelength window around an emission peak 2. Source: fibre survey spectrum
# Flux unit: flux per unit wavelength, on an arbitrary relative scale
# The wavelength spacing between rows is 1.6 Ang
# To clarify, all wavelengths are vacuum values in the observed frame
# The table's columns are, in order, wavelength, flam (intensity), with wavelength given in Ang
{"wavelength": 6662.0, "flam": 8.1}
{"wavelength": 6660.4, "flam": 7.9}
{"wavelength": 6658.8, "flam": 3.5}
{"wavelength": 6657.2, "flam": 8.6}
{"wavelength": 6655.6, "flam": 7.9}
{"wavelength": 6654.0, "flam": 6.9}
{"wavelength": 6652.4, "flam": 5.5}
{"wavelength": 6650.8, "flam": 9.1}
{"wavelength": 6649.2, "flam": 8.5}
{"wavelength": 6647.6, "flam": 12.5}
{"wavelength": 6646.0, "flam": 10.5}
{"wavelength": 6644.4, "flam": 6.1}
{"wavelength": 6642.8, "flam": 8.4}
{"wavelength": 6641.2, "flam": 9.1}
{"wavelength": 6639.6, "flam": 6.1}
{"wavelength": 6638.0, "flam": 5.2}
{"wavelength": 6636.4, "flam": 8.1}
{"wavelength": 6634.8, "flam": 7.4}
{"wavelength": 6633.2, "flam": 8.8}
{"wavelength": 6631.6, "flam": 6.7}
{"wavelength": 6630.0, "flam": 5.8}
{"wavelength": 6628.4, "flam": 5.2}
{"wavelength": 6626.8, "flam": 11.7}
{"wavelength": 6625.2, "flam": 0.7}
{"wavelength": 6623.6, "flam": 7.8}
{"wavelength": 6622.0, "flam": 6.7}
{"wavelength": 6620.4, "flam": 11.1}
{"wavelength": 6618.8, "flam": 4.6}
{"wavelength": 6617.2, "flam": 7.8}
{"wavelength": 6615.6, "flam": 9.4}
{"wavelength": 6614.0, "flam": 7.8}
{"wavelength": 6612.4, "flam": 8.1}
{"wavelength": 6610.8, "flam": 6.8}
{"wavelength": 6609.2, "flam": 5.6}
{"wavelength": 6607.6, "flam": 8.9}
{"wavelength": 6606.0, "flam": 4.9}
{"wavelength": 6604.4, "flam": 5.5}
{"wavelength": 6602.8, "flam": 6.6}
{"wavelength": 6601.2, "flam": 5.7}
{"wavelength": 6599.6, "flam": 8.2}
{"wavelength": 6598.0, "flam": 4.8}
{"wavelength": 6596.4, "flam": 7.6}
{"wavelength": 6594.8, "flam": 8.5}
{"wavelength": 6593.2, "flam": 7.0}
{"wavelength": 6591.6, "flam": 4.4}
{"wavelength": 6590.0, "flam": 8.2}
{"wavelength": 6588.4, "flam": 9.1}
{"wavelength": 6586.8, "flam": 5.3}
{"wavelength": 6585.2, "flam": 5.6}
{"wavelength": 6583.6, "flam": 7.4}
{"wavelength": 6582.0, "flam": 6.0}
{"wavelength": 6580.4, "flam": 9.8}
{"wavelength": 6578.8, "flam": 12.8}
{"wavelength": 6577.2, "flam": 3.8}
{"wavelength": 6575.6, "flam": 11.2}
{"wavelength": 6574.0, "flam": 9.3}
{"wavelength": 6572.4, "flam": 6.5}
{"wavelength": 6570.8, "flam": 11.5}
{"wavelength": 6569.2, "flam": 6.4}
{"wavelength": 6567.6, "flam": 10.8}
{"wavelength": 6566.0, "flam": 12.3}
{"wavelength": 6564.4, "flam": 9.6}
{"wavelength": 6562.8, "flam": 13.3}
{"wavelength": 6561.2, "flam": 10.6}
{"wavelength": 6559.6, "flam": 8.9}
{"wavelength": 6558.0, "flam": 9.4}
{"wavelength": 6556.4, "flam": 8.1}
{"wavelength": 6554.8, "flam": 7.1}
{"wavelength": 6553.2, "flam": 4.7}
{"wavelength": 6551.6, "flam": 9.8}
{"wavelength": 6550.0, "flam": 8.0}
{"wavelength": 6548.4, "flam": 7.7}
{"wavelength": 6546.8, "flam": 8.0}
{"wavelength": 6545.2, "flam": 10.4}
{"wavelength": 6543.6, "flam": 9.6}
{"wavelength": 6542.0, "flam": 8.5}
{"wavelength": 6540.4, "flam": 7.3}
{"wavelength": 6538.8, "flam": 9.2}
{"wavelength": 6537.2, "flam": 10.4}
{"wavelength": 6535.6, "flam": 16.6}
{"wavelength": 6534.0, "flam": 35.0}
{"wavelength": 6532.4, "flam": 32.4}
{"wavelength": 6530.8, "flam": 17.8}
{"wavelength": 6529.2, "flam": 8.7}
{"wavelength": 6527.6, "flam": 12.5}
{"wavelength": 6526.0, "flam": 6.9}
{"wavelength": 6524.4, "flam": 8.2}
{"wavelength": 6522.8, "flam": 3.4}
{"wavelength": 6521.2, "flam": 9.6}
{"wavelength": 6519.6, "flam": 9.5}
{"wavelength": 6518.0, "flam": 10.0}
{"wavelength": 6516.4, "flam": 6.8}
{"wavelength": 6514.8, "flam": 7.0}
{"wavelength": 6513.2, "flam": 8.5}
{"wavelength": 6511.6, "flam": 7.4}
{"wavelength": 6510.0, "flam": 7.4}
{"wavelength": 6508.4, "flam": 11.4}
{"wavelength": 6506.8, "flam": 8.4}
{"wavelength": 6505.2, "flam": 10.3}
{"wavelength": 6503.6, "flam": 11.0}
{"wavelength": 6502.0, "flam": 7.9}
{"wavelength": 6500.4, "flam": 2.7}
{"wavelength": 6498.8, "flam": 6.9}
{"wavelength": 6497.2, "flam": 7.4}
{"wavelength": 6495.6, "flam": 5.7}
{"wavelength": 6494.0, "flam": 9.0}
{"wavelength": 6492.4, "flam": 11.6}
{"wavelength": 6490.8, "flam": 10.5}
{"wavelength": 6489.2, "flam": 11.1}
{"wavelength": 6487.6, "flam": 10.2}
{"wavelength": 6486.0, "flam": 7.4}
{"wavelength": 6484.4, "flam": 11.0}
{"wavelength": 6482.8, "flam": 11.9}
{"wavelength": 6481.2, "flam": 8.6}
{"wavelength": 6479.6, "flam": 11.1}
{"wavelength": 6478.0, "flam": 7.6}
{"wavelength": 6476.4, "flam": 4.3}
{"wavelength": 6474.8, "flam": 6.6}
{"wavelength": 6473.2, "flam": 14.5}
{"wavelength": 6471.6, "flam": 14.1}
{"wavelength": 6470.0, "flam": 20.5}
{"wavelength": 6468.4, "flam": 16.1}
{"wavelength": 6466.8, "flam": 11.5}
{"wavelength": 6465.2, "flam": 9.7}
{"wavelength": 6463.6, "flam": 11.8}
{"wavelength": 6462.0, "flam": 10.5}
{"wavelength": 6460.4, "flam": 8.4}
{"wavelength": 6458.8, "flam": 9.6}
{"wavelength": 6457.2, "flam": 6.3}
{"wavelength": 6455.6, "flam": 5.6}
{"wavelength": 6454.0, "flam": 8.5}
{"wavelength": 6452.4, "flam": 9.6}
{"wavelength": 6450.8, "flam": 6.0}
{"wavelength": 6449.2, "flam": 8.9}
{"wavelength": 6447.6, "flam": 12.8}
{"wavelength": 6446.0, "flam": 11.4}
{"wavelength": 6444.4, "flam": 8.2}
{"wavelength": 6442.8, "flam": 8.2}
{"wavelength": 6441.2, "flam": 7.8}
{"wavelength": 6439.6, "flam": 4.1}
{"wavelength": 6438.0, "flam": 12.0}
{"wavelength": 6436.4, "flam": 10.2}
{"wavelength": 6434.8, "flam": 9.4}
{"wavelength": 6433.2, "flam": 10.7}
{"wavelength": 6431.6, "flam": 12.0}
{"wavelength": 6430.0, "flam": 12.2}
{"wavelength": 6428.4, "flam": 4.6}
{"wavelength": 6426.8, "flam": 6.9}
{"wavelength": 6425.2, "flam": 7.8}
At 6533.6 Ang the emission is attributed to [O III]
